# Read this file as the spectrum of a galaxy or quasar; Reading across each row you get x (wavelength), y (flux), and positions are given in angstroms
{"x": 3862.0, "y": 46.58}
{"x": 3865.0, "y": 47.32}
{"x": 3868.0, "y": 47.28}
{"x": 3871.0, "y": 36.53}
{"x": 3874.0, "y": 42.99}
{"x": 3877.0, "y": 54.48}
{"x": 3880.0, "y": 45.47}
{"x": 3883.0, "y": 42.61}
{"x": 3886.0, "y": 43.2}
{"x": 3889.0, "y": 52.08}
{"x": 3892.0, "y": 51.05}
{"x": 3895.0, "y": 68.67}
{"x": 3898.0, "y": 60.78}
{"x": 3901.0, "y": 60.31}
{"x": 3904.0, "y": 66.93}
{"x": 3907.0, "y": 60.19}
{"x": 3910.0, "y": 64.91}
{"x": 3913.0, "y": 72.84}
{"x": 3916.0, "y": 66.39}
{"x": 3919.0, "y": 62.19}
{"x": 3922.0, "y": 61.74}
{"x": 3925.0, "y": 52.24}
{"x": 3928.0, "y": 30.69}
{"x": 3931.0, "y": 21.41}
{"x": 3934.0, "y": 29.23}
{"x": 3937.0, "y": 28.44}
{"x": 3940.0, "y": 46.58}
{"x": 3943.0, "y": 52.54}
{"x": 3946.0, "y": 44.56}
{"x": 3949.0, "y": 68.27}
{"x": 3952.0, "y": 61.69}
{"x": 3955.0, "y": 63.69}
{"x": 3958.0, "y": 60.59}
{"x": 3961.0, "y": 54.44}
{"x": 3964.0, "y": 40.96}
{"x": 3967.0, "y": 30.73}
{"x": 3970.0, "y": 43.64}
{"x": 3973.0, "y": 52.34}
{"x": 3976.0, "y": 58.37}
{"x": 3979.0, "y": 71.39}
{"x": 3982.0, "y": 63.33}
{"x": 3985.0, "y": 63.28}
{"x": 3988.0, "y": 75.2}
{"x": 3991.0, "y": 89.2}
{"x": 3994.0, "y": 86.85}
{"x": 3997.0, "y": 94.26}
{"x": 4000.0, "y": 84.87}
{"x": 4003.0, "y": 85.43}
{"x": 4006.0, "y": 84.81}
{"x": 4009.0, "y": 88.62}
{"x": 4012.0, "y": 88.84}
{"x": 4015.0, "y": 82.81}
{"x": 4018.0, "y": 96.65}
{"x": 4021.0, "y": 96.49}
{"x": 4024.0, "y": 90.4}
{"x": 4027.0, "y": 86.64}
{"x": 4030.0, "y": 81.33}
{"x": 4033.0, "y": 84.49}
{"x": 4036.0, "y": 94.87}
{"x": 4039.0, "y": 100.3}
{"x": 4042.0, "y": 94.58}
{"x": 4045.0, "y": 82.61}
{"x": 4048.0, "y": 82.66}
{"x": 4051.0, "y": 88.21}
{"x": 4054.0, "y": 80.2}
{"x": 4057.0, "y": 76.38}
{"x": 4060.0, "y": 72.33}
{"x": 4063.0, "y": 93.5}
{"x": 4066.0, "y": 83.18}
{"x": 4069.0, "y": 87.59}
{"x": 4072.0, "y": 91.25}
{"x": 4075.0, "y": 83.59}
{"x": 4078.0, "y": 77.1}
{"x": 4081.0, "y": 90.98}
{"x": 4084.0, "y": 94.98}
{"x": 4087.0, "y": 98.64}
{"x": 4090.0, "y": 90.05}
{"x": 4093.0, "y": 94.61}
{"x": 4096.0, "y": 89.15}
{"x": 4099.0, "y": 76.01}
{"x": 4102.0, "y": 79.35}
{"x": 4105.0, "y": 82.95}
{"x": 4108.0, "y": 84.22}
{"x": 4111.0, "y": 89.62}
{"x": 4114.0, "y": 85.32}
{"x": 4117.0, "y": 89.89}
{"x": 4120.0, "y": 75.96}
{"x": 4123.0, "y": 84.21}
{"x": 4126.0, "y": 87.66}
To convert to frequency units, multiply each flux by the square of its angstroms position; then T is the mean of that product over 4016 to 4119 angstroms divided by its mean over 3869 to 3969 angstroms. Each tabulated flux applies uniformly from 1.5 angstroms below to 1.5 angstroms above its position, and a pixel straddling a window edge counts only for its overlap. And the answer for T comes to 1.8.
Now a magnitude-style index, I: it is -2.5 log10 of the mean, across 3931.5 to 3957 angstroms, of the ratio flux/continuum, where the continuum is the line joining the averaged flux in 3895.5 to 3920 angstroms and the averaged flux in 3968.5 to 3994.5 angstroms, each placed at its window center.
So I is 0.33 mag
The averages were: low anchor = 64.5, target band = 48.5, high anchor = 66.3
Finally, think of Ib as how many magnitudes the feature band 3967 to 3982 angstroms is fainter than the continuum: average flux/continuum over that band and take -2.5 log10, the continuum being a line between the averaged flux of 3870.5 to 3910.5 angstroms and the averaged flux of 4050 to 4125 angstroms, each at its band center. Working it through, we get 0.230 mag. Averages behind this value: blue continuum 53.7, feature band 54.6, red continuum 85.6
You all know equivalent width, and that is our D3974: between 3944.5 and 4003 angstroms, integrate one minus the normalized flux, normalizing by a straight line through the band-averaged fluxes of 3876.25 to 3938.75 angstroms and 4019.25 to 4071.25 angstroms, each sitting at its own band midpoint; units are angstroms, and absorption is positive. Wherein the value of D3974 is 4.4 angstroms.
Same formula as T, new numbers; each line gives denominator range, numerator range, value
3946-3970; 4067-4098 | 1.80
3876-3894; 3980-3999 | 1.71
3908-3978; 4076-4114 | 1.84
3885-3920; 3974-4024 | 1.41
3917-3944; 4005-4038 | 2.17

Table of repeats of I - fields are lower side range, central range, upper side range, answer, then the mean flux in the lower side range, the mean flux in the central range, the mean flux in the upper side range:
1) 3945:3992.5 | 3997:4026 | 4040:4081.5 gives -0.247 mag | 59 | 89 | 84.6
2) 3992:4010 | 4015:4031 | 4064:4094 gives -0.023 mag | 87.5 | 89.9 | 89.2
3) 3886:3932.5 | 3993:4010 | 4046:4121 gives -0.214 mag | 56.4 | 87.5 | 85.6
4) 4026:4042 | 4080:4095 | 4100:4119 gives -0.090 mag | 90.1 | 93.8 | 84.7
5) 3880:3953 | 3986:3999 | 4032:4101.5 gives -0.213 mag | 52.7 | 85.4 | 87.2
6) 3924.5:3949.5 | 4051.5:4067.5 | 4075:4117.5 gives -0.073 mag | 40.1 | 81.6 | 87.2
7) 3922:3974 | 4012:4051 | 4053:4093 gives -0.220 mag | 46.4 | 89.4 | 86.5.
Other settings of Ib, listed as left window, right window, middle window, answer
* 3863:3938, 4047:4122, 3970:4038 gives -0.15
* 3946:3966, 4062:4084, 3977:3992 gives -0.12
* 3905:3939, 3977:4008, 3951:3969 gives 0.26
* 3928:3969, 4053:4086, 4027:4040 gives -0.22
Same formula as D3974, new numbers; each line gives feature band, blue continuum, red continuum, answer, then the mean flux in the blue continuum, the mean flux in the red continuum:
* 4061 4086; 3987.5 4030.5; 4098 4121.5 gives -0.8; 87.9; 83.1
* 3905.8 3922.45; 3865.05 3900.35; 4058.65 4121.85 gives -2.9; 49.7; 86.2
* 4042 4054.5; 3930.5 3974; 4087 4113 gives -2.1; 47.1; 86.5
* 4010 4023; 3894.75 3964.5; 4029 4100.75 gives -2.7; 54.1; 87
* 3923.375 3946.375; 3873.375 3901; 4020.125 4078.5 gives 8.9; 52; 86.4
